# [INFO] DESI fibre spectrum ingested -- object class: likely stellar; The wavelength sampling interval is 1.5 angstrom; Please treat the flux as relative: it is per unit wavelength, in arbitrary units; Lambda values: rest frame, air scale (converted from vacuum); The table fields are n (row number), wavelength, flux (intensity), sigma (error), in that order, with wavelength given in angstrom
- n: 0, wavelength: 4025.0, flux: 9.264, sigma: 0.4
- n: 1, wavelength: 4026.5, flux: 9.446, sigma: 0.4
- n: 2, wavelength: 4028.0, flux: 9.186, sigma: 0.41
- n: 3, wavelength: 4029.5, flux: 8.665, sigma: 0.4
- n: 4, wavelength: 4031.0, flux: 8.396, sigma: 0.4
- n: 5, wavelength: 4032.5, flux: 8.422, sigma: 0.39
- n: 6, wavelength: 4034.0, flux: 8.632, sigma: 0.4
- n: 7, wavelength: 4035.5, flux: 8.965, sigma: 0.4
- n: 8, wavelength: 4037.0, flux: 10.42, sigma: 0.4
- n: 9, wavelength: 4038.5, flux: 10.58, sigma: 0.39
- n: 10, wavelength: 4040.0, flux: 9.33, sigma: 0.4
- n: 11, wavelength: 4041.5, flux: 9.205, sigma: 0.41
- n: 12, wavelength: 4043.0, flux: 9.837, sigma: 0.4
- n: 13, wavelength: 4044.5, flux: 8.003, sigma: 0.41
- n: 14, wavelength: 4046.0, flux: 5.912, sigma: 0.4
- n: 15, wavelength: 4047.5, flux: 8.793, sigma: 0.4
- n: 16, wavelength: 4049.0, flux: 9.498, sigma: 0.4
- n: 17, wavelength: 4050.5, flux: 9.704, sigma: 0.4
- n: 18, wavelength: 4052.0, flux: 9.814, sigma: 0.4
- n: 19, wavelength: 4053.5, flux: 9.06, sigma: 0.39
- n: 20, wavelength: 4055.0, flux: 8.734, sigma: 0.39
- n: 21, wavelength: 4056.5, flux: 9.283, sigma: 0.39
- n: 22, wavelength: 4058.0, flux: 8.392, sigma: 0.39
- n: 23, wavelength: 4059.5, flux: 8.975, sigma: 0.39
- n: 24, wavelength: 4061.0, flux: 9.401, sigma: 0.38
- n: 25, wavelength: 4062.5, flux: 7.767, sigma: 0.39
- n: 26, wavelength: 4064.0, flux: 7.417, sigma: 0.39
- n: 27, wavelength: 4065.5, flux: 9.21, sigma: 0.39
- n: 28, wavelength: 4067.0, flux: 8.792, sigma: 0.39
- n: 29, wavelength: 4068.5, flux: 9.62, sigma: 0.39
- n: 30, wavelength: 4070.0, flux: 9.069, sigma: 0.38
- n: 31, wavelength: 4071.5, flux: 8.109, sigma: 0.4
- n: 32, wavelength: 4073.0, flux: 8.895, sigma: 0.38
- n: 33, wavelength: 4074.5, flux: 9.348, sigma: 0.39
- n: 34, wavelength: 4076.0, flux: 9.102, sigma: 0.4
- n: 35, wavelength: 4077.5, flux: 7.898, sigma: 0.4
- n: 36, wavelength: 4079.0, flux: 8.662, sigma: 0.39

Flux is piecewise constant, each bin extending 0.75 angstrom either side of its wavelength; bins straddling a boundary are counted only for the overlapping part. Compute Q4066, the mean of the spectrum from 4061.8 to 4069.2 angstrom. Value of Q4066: 8.56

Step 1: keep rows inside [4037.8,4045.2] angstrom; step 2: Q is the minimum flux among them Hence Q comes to 8.003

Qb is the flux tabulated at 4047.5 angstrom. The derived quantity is 8.793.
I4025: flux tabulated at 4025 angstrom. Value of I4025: 9.264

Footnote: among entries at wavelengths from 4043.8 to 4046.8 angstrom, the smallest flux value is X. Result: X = 5.912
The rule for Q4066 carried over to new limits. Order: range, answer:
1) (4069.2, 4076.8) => 8.9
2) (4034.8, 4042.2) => 9.71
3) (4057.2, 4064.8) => 8.4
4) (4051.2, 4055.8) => 9.21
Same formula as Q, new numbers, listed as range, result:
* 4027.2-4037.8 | 8.396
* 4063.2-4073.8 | 7.417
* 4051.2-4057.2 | 8.734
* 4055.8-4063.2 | 7.767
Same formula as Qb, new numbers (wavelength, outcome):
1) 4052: 9.814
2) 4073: 8.895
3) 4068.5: 9.62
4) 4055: 8.734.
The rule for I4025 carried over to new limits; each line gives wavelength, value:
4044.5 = 8.003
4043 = 9.837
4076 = 9.102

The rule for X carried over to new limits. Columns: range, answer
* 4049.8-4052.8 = 9.704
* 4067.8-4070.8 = 9.069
